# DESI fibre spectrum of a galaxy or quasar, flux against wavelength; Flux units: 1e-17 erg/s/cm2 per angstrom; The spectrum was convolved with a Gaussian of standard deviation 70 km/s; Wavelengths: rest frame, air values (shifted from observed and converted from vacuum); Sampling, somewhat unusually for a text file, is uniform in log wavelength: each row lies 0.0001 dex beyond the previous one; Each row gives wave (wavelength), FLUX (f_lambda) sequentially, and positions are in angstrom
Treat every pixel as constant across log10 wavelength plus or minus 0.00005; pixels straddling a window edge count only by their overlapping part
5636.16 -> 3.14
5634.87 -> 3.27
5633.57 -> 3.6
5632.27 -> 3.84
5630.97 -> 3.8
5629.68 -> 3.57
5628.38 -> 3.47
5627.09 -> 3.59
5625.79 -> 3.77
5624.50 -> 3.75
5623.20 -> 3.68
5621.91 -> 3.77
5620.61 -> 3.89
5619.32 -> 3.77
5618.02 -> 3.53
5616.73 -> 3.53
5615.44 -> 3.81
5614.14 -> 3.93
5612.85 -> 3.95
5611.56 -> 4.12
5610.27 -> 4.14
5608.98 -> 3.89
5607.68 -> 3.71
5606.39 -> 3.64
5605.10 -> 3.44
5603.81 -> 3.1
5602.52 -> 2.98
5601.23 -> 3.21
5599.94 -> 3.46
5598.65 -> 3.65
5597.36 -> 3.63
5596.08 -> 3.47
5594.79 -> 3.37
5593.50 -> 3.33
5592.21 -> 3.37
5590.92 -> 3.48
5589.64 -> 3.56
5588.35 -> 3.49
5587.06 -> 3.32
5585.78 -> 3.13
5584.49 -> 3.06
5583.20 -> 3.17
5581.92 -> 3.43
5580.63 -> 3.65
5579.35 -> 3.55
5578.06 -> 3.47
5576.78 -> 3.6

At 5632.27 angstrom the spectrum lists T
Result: 3.84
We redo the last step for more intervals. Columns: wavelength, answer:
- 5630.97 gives 3.8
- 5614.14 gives 3.93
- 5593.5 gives 3.33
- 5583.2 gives 3.17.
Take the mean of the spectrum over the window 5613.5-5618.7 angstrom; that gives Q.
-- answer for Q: 3.7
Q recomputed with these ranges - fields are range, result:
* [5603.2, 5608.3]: 3.48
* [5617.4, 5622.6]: 3.74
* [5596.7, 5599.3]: 3.65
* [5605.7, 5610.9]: 3.84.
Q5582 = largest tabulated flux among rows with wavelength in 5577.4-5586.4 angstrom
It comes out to 3.65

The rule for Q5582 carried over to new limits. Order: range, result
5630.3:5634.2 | 3.84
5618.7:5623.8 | 3.89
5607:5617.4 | 4.14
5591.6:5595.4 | 3.37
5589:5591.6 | 3.56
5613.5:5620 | 3.93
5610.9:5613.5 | 4.12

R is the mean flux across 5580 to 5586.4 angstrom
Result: 3.28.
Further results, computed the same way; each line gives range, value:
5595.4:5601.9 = 3.48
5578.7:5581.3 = 3.59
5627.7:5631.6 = 3.62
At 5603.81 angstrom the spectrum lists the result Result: 3.1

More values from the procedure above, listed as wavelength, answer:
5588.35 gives 3.49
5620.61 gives 3.89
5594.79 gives 3.37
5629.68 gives 3.57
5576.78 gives 3.6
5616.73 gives 3.53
